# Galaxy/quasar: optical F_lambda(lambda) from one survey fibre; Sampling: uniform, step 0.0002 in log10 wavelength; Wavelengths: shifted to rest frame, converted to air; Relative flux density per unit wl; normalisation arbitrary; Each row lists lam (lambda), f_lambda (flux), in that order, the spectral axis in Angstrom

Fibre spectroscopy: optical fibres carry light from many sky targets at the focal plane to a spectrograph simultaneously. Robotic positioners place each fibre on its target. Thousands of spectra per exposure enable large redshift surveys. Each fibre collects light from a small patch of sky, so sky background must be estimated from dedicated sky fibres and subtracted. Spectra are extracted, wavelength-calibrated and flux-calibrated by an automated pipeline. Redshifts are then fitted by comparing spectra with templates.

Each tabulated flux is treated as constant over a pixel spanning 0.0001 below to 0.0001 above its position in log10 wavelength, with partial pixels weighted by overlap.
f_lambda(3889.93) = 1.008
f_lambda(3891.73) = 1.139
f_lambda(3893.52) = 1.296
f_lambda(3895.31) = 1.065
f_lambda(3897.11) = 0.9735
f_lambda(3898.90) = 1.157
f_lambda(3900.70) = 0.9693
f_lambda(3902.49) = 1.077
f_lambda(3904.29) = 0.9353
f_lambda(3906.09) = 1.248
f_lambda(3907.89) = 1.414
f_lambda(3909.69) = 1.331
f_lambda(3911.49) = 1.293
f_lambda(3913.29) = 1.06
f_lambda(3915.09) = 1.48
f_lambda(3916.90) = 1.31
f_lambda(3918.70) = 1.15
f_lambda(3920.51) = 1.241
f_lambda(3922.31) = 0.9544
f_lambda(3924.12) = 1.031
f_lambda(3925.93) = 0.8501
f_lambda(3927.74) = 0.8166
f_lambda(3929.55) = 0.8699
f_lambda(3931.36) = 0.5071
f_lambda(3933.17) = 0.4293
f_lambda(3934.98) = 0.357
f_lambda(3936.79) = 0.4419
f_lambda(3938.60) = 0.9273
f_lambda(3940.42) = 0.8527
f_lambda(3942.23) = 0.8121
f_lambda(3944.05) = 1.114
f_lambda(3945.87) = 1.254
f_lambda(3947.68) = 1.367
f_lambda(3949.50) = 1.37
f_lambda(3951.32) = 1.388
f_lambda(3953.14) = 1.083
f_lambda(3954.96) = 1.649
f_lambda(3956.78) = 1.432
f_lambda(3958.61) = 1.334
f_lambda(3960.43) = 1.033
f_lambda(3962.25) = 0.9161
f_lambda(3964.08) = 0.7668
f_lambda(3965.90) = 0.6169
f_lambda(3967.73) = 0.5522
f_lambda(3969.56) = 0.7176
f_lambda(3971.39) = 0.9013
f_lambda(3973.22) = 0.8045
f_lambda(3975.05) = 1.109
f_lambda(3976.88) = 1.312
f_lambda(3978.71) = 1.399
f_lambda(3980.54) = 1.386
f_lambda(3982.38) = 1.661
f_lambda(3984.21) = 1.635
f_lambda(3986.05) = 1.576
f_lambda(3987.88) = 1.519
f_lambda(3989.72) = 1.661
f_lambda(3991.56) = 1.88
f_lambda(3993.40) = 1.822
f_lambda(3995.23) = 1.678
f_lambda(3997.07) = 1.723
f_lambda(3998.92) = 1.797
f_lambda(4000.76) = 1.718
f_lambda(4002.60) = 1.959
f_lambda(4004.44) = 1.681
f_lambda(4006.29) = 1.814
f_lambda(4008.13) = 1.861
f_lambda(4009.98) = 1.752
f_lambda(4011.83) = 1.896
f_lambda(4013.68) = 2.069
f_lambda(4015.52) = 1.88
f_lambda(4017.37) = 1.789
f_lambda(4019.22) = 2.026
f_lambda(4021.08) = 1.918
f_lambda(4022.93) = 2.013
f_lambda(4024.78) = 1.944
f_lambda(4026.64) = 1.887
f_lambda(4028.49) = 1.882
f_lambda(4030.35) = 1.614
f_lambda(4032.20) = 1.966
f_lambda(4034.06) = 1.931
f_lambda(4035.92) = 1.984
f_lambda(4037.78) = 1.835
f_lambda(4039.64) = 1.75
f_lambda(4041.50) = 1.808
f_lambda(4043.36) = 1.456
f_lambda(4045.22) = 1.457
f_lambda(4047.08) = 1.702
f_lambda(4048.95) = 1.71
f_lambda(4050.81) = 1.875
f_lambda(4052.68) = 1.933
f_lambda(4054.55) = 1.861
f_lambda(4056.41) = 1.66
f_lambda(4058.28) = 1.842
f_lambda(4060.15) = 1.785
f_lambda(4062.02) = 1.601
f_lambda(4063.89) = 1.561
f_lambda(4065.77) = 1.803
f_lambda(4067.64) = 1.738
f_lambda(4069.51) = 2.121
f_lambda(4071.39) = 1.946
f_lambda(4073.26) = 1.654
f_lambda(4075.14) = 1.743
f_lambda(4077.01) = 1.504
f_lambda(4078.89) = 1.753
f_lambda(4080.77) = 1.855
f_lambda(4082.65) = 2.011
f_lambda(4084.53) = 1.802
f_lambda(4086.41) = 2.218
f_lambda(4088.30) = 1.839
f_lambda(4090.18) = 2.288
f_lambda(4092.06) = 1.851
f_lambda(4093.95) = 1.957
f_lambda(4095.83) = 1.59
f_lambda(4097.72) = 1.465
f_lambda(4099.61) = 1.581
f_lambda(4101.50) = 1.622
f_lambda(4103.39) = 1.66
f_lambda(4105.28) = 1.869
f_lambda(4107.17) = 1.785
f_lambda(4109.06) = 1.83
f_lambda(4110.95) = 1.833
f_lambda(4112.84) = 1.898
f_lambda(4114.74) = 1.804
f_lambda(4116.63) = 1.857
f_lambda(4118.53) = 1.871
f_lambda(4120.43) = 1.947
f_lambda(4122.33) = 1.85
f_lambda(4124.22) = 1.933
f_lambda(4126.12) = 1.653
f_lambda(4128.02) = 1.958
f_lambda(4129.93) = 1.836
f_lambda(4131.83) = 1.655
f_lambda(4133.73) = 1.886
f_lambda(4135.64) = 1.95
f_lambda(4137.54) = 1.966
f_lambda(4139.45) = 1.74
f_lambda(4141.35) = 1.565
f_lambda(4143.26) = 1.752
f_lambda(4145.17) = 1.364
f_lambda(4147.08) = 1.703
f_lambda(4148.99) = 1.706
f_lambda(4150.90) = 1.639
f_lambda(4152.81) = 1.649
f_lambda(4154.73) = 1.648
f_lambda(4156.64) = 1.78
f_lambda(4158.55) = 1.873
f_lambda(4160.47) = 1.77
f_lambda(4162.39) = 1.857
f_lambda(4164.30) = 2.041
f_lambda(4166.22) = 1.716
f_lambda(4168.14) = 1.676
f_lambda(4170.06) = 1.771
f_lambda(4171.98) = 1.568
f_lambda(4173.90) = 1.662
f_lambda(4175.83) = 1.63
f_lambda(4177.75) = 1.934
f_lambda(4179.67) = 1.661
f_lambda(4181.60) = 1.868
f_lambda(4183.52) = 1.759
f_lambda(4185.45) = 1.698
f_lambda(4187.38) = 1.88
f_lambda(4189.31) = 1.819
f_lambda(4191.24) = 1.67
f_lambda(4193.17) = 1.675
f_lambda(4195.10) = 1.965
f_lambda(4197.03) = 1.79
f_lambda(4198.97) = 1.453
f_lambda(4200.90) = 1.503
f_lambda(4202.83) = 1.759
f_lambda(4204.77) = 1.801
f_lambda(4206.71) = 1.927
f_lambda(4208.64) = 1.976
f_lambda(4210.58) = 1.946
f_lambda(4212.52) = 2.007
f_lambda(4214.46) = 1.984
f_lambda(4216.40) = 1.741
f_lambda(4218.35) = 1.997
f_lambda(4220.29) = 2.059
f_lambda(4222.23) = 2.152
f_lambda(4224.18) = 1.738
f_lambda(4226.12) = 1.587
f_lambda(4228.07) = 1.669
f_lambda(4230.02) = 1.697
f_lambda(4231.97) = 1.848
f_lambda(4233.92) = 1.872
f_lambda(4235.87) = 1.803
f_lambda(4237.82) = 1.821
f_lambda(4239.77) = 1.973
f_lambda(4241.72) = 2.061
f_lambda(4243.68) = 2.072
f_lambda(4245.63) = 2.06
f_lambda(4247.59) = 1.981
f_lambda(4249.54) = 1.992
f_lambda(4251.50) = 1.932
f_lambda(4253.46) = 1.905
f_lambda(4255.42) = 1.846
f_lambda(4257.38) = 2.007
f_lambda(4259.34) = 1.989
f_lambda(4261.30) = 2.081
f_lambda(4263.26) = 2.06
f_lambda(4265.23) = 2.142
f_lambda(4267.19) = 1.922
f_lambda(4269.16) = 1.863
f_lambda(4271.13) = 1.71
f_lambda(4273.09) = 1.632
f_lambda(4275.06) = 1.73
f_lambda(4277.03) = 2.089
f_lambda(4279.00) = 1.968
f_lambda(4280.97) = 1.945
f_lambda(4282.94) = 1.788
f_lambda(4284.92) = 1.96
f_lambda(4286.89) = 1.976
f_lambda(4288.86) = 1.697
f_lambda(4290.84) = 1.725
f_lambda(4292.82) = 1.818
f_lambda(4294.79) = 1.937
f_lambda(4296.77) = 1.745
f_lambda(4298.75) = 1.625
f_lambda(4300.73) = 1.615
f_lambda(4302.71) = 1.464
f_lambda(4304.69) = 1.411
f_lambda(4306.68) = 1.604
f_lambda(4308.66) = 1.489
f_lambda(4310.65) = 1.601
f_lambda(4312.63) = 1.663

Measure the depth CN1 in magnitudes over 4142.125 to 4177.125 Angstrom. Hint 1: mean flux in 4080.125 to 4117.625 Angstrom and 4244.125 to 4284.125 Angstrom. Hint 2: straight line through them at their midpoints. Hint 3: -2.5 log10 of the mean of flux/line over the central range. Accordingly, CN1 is 0.095 mag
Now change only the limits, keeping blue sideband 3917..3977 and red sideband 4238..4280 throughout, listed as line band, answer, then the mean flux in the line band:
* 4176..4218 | -0.028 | 1.8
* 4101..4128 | -0.215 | 1.82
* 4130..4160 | -0.091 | 1.73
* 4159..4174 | -0.069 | 1.77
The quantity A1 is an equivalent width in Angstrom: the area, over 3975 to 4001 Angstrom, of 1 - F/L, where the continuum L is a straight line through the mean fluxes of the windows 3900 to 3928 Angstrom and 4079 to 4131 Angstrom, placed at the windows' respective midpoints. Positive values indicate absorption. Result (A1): -3.50 Angstrom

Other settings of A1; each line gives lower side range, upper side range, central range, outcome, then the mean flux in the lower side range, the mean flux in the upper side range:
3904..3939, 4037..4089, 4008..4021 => -3.39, 0.983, 1.78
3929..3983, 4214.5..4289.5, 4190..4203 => 0.39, 1.01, 1.91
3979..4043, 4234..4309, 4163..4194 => 1.38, 1.8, 1.86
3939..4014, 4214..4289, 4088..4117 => -3.07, 1.38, 1.91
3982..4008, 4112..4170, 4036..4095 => -1.69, 1.73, 1.78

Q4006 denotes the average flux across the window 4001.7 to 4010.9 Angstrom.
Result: 1.81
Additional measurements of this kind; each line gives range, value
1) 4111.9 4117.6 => 1.85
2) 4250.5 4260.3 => 1.94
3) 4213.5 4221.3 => 1.95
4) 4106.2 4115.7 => 1.83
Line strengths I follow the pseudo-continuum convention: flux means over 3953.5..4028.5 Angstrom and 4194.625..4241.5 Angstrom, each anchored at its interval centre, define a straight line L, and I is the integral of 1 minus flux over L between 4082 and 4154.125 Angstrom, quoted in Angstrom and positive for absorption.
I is -4.1 Angstrom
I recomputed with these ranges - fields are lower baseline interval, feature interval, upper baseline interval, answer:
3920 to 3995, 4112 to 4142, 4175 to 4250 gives -4.5 Angstrom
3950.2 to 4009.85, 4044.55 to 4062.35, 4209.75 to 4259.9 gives -2.4 Angstrom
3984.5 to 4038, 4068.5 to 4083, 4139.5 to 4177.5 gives -0.3 Angstrom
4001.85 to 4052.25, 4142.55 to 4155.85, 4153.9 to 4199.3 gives 1.0 Angstrom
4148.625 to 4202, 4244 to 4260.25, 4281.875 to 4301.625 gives -1.8 Angstrom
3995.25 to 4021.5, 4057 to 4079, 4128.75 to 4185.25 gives 0.6 Angstrom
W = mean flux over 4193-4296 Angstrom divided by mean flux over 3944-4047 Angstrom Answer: 1.2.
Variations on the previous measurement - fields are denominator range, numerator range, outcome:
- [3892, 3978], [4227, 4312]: 1.78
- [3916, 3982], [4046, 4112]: 1.78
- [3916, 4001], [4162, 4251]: 1.58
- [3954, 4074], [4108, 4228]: 1.10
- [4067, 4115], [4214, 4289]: 1.05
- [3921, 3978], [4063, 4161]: 1.87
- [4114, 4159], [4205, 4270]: 1.09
